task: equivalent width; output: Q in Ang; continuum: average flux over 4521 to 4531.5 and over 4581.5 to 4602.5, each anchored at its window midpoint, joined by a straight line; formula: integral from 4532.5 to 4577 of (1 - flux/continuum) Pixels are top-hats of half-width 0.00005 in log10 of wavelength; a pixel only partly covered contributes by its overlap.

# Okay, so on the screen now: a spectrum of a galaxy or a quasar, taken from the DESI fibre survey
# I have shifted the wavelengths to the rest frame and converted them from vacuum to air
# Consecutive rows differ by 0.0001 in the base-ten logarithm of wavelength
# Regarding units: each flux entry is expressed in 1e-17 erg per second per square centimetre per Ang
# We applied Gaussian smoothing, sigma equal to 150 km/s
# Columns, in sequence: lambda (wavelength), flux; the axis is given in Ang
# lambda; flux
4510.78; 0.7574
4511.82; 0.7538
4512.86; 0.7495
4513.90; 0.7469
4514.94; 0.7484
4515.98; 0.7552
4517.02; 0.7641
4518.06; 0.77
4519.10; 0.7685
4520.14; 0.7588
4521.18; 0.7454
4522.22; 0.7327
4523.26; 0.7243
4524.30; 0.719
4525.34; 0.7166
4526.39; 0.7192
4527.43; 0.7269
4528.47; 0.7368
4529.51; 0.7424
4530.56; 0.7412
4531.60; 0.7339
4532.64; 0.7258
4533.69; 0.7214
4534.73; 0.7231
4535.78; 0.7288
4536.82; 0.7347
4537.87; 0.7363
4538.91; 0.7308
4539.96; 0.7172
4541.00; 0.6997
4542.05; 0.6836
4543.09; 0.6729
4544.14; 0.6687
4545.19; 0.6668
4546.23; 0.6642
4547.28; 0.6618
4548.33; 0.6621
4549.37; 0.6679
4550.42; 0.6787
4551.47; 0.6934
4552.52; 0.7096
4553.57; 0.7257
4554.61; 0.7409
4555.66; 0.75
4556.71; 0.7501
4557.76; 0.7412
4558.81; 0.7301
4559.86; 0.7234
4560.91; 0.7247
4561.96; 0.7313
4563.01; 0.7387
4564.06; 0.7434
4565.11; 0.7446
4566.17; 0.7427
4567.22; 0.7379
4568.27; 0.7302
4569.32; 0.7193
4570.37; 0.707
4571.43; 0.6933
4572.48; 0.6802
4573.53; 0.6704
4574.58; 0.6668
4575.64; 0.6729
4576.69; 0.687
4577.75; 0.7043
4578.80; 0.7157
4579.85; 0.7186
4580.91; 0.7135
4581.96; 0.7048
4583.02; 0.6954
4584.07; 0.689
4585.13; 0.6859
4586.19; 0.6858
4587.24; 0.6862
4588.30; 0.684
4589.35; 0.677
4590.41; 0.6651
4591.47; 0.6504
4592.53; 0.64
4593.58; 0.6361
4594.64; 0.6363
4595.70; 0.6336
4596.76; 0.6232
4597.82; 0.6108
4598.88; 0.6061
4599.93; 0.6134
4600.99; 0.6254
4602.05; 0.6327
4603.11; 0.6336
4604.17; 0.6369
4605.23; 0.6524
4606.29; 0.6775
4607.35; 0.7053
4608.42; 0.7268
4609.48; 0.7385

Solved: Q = -0.8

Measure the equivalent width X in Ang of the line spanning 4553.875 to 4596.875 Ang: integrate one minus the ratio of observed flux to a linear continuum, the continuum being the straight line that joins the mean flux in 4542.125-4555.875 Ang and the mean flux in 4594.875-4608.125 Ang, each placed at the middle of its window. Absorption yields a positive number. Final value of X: -2.4 Ang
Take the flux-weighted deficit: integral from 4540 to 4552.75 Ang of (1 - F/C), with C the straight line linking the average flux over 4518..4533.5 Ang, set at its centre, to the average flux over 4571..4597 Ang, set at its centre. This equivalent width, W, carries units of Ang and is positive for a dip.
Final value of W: 0.7 Ang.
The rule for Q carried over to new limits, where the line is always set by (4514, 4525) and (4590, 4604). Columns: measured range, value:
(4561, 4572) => -0.8 Ang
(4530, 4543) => 0.0 Ang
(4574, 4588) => -0.8 Ang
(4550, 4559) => -0.4 Ang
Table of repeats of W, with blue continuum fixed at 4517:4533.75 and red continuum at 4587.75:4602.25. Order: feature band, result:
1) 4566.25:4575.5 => -0.39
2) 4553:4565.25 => -0.84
